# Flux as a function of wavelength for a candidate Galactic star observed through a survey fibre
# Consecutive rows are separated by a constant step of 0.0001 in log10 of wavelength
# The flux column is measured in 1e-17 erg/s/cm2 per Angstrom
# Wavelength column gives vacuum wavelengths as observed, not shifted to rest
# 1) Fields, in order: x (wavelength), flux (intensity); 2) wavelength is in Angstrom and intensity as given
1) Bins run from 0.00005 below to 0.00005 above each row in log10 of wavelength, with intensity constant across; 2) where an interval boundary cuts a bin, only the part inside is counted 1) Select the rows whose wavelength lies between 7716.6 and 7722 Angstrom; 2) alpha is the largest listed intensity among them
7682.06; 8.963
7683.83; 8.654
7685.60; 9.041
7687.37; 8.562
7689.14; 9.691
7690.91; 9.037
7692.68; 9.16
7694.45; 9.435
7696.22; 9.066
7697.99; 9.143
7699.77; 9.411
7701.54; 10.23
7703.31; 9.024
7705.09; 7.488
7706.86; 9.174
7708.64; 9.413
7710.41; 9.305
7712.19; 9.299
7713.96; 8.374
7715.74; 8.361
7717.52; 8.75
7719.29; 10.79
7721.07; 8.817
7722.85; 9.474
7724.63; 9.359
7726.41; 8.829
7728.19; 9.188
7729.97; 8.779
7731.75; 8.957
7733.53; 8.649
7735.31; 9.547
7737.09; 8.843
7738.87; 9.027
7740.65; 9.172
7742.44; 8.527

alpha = 10.79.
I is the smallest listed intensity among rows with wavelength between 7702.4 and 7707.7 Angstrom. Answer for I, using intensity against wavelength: 7.488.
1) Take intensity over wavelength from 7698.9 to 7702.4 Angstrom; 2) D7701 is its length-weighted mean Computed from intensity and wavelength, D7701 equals 9.83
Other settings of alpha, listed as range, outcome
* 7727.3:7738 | 9.547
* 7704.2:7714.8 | 9.413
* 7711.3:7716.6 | 9.299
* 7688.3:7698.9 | 9.691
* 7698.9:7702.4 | 10.23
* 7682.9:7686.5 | 9.041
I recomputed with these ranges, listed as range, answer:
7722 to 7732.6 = 8.779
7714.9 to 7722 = 8.361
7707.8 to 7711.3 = 9.305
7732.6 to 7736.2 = 8.649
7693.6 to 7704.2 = 9.024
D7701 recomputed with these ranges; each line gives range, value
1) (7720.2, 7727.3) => 9.11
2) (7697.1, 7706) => 9.06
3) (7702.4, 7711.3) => 8.88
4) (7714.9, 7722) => 9.19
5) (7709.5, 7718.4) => 8.82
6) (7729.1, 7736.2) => 8.99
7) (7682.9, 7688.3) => 8.76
